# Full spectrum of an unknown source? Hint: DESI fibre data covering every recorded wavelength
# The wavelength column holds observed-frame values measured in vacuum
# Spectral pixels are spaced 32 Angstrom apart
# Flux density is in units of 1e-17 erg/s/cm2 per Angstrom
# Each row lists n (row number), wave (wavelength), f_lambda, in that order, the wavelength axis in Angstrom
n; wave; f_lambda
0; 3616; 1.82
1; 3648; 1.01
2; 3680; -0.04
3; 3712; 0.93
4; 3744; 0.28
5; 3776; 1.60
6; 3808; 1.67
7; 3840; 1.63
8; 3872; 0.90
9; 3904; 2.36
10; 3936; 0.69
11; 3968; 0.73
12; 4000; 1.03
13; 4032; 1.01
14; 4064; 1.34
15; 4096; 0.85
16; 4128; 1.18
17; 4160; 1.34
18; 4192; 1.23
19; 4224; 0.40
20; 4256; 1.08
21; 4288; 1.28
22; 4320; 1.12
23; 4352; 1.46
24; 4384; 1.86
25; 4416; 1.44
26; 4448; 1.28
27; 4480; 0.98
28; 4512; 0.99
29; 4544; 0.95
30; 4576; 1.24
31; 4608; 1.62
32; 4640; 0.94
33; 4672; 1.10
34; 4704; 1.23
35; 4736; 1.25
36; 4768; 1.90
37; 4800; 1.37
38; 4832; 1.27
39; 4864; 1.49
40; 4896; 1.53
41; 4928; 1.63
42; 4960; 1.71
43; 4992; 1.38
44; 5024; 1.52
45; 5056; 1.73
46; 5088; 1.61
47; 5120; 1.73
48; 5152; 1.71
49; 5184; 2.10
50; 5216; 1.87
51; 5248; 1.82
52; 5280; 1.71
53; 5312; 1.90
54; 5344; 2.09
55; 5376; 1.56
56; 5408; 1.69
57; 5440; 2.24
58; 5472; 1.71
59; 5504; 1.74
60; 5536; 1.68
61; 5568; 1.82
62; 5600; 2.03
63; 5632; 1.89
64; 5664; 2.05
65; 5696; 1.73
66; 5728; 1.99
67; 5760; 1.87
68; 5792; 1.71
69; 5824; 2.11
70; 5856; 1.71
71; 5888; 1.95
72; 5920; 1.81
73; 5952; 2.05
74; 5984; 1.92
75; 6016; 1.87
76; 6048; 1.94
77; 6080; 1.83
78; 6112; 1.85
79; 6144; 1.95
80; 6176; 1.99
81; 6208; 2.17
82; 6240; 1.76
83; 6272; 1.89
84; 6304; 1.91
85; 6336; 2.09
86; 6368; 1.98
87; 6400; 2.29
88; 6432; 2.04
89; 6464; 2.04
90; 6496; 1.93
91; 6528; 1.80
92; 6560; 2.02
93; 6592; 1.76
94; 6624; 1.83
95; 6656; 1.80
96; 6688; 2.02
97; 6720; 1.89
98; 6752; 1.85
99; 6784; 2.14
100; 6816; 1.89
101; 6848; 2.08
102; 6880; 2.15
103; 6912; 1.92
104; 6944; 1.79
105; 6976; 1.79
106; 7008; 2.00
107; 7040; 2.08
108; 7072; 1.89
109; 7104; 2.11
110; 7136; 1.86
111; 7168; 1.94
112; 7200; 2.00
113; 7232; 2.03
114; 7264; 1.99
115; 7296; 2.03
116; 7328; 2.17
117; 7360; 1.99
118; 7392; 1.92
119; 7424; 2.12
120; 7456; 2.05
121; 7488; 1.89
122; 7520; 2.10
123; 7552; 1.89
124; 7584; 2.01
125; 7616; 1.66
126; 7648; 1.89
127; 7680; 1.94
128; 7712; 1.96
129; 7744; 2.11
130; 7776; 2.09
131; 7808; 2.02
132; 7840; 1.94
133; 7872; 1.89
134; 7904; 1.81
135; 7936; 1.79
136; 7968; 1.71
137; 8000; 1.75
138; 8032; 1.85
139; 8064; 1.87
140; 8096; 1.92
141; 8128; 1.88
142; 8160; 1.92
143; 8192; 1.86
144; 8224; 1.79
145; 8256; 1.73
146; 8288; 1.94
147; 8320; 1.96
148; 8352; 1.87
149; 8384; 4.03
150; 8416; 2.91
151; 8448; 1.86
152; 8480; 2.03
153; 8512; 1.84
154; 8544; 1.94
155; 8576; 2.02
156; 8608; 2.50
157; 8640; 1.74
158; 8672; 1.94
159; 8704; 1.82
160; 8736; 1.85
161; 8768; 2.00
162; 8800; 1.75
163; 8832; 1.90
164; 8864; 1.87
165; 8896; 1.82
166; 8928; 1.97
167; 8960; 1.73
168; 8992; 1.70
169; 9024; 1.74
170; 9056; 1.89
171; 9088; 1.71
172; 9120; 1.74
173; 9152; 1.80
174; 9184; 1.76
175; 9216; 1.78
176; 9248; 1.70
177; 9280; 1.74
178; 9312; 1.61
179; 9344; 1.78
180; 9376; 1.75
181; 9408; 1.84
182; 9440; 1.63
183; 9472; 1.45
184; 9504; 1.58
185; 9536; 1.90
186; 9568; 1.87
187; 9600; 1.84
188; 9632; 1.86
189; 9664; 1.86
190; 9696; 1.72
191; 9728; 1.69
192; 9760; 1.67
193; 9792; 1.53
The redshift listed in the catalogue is 0.279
